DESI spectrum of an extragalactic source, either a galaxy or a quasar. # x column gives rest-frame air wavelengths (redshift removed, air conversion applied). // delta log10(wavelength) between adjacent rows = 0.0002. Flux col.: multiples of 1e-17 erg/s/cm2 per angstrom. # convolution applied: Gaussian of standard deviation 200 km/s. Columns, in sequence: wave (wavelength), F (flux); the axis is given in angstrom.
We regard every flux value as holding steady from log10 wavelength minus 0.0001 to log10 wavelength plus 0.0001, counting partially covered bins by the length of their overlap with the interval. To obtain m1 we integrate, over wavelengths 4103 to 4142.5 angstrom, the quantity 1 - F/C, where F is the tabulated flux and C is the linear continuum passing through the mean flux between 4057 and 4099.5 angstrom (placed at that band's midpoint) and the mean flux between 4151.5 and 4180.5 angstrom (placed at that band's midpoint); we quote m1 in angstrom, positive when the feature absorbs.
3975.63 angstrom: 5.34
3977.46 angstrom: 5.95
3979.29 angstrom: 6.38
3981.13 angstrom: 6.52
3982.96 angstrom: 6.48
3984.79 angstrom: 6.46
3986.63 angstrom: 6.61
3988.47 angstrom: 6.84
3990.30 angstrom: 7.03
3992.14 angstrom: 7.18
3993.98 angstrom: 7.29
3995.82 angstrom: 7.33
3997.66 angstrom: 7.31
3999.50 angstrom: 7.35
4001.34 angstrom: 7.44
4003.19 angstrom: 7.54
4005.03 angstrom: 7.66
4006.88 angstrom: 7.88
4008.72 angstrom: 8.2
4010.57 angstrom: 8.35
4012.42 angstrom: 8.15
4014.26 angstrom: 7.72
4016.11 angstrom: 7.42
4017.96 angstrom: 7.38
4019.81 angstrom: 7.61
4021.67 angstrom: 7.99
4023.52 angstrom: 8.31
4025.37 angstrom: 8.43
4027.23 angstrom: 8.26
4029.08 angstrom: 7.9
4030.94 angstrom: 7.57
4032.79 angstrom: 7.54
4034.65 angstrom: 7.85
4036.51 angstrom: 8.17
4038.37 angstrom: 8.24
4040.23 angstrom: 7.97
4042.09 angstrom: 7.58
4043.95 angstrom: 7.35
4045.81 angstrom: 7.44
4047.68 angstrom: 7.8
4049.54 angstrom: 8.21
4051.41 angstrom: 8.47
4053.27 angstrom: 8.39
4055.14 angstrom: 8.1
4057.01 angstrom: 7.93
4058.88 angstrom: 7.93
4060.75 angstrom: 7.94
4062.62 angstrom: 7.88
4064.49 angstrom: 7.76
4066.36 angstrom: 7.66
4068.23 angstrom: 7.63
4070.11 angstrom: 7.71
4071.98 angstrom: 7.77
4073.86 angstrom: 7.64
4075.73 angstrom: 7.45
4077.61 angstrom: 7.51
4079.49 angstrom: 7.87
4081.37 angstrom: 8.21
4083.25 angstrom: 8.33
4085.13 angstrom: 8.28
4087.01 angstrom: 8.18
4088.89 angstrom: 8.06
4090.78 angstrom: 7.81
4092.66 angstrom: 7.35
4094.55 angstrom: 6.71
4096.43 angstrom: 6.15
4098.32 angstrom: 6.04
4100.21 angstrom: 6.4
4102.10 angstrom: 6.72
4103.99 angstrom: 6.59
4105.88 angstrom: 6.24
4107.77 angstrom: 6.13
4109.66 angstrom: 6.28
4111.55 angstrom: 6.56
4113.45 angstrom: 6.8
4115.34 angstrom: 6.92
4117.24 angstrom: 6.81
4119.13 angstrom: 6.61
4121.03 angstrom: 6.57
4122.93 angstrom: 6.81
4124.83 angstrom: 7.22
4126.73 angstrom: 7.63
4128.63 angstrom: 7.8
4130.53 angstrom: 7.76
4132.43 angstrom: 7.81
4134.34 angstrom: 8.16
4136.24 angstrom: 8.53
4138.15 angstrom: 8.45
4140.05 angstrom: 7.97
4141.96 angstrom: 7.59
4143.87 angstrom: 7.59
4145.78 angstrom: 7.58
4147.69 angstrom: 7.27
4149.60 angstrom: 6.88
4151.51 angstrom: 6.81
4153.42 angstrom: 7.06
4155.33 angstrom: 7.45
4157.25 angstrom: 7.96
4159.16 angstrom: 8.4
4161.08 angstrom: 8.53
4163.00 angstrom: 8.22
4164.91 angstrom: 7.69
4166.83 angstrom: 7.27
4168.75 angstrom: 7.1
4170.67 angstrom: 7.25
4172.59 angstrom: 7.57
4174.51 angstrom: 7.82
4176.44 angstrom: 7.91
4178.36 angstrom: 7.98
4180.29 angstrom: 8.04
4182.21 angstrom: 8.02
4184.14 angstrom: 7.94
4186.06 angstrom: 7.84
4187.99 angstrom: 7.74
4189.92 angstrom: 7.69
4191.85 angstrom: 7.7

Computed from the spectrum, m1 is 2.4 angstrom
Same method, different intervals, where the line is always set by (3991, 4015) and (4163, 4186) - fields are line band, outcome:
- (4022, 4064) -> -1.7 angstrom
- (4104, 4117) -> 2.0 angstrom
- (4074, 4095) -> -0.4 angstrom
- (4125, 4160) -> 0.1 angstrom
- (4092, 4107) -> 2.3 angstrom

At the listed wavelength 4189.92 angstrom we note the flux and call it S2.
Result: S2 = 7.69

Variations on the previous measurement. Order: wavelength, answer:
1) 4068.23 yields 7.63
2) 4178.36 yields 7.98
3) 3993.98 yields 7.29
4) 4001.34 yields 7.44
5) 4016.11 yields 7.42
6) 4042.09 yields 7.58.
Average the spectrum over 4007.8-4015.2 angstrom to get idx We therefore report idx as 8.11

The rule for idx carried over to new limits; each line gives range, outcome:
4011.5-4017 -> 7.78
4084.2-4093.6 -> 7.94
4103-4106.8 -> 6.42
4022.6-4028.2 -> 8.33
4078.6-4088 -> 8.18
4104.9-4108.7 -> 6.19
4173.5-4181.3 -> 7.93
